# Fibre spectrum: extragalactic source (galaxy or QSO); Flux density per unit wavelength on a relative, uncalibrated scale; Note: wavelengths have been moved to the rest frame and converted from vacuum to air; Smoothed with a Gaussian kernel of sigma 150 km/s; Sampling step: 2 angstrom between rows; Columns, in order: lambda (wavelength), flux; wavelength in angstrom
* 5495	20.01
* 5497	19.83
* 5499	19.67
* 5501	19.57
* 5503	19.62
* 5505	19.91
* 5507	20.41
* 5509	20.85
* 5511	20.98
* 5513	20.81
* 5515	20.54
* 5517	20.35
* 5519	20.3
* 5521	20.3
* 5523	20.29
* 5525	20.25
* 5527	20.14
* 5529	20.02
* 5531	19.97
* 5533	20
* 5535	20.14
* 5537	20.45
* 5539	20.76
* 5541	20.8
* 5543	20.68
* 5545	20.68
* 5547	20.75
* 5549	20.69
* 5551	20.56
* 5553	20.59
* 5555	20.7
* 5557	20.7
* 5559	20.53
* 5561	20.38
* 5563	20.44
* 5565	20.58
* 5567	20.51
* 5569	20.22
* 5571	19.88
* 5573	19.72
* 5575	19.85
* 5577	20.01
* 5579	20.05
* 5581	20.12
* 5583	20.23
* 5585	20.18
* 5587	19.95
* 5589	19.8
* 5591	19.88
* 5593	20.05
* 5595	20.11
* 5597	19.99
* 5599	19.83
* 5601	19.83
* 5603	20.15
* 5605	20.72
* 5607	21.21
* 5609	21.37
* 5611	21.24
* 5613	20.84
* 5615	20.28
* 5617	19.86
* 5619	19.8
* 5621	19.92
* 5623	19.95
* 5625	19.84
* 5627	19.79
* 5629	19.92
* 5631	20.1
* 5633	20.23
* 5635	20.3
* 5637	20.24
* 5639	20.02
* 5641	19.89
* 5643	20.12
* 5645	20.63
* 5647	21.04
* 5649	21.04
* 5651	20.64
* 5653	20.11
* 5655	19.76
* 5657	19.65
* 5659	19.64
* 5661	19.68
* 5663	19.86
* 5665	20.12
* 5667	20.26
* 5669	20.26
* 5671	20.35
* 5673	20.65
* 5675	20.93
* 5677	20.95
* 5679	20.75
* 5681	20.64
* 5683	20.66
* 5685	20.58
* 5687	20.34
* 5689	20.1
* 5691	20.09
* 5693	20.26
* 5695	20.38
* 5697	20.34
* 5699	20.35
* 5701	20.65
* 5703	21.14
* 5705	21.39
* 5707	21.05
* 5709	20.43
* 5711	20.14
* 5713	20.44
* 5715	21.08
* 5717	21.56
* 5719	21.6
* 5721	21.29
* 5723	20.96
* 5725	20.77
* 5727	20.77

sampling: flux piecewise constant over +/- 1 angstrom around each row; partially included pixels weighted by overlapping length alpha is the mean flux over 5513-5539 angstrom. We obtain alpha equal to 20.3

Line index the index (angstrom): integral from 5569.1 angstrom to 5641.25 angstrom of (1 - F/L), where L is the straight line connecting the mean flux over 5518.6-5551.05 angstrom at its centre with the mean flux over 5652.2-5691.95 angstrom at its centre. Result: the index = 0.66 angstrom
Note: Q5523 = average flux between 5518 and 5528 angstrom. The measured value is 20.3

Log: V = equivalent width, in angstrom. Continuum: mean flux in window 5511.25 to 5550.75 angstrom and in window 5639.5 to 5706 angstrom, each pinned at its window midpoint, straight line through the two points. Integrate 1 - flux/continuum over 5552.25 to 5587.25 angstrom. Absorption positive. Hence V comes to 0.27 angstrom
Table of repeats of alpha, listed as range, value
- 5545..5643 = 20.2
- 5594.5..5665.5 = 20.2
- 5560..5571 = 20.4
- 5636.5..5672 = 20.2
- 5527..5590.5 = 20.3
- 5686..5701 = 20.3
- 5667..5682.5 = 20.6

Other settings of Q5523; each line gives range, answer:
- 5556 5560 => 20.6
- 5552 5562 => 20.6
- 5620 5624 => 19.9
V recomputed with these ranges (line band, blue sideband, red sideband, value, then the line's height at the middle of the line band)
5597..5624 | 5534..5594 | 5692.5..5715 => 0.1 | 20.4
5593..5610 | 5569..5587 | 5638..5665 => -0.3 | 20.1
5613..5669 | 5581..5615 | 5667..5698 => 0.8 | 20.4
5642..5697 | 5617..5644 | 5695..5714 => 0.0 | 20.3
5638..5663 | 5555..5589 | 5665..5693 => 0.3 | 20.4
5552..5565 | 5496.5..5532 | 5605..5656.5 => -0.2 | 20.3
